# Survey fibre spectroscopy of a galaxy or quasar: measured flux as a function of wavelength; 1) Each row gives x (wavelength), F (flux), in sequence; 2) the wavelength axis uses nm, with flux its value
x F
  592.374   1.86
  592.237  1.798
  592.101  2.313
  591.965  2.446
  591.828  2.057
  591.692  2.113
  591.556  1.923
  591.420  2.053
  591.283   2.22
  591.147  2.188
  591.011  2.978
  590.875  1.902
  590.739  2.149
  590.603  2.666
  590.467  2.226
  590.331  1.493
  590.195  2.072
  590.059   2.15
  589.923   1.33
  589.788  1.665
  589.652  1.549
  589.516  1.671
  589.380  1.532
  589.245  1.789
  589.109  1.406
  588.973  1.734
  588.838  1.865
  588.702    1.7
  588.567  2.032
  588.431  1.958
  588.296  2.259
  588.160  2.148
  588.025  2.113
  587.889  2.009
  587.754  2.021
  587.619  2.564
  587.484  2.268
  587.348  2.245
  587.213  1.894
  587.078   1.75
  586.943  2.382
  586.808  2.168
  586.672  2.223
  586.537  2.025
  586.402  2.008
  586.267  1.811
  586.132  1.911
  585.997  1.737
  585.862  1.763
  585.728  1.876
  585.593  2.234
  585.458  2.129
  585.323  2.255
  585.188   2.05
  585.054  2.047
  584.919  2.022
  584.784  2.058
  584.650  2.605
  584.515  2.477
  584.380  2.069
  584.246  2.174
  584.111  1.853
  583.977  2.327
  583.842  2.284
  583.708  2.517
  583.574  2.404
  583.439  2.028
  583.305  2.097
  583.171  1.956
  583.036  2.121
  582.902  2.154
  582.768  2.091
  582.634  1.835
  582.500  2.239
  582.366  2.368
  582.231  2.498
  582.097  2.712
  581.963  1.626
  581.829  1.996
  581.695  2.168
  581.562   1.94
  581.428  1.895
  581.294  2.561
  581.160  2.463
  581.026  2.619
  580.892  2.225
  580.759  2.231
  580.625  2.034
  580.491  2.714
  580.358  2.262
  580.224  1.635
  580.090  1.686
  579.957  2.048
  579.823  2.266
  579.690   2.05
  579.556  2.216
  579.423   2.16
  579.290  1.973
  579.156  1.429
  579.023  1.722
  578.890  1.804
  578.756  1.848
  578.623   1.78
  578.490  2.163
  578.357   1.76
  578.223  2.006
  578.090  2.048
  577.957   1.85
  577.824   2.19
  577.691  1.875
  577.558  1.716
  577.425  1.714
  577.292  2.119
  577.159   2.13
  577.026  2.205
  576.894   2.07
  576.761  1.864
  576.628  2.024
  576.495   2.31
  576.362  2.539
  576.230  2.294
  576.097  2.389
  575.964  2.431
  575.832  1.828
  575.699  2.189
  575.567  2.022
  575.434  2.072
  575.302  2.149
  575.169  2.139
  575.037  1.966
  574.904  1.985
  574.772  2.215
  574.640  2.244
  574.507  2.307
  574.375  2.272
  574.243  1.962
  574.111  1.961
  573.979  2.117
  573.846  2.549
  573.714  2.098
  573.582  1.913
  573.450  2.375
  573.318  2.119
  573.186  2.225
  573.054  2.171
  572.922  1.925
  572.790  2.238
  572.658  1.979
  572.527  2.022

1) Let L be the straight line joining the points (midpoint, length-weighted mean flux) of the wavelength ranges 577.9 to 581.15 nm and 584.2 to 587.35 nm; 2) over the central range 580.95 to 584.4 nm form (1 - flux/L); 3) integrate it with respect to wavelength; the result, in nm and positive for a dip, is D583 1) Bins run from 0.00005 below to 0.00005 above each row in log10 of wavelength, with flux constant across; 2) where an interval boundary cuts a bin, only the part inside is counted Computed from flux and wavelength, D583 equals -0.24 nm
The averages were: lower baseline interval 2.03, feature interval 2.19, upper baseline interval 2.08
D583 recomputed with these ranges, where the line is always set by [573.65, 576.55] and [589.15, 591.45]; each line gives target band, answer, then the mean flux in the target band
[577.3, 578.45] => 0.124 nm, 1.91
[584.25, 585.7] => -0.099 nm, 2.18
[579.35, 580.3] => 0.048 nm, 2.01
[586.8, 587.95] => -0.076 nm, 2.15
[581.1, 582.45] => -0.085 nm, 2.22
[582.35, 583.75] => -0.054 nm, 2.15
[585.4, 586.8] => 0.035 nm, 1.98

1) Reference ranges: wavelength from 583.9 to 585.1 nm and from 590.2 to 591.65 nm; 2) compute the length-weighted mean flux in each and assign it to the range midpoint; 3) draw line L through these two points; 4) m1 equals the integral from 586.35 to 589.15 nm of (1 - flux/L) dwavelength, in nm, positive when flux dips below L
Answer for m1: 0.17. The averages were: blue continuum 2.18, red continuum 2.17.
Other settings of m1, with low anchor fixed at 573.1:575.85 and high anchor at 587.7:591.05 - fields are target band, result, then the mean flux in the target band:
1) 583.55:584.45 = -0.10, 2.23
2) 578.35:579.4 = 0.12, 1.83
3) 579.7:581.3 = -0.12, 2.21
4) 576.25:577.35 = -0.03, 2.16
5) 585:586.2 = -0.01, 2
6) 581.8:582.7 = -0.07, 2.19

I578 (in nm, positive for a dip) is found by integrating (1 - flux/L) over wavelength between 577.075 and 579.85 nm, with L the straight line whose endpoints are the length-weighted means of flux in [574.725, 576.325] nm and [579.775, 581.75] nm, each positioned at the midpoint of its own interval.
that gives 0.29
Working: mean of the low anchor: 2.15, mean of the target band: 1.94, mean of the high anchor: 2.18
